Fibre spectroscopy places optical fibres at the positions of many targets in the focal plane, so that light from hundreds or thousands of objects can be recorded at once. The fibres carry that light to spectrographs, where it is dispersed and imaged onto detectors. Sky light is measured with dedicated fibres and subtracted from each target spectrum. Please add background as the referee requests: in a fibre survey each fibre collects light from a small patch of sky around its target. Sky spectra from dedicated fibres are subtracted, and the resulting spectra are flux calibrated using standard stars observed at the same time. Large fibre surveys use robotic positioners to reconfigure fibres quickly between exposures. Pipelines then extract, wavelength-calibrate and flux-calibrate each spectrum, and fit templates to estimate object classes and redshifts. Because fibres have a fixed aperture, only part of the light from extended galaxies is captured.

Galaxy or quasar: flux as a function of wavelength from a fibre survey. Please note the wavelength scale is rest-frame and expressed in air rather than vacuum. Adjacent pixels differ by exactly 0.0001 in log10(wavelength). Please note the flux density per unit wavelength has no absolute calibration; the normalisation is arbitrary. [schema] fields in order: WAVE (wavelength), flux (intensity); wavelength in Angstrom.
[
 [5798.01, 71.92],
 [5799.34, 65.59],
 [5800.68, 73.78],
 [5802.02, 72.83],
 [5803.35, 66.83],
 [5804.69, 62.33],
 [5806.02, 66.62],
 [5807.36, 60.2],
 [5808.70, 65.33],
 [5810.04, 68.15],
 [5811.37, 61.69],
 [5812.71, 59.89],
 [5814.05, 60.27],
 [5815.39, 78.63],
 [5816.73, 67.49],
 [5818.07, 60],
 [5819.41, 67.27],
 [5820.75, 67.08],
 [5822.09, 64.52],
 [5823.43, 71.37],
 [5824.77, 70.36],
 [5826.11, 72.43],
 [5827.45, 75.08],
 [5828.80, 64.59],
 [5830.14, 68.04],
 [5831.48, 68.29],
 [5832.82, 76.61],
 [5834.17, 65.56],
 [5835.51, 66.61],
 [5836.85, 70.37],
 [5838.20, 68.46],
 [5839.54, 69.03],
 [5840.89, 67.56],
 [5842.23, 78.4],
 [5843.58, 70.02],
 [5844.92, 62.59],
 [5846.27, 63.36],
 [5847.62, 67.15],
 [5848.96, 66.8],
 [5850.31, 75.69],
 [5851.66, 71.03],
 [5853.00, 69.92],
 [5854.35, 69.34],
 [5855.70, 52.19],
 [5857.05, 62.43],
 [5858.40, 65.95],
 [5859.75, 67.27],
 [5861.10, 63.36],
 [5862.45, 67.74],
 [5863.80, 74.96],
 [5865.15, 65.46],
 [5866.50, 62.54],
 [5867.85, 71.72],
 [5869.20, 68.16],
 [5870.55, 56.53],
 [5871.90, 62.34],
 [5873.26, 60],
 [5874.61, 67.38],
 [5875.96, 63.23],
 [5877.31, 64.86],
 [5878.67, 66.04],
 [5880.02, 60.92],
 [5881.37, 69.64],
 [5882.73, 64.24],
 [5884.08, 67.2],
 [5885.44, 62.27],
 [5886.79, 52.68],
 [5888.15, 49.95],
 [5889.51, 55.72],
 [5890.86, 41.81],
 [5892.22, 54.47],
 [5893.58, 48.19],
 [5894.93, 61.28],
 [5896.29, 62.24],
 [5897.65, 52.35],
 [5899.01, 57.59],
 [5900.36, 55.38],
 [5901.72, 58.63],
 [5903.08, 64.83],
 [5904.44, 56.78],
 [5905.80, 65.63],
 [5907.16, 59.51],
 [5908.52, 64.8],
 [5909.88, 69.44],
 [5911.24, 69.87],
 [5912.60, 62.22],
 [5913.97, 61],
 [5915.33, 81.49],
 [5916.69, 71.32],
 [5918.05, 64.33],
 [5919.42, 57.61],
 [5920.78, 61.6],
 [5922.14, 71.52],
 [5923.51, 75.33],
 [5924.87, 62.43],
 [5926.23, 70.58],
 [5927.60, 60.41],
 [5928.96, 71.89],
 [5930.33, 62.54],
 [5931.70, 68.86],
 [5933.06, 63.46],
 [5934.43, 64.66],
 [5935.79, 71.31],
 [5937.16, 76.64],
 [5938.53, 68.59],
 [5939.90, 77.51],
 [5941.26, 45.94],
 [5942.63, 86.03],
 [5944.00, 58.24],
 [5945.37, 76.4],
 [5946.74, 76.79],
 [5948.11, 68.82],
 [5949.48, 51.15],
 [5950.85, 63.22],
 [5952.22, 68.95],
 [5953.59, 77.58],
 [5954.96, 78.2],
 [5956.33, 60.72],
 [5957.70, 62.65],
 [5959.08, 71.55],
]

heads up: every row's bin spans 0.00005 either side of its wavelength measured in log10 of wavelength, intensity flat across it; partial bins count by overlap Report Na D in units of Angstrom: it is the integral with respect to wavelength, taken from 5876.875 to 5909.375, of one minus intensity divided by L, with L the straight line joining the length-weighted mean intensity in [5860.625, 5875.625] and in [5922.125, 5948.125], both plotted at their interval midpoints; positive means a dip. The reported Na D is 3.7 Angstrom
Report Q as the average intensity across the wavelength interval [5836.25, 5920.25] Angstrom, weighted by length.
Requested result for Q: 63.8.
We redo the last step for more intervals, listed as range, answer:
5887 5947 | 63.9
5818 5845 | 69.1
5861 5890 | 63.5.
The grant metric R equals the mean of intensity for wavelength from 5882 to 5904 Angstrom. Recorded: 56.8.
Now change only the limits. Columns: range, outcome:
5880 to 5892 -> 58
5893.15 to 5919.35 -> 62.5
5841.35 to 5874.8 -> 66.5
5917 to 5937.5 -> 66.8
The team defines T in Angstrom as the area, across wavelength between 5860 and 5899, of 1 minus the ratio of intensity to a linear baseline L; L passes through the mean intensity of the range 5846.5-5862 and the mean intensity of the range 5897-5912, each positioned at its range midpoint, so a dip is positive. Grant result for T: 1.6 Angstrom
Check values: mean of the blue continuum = 66.4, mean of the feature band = 61.3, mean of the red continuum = 61.4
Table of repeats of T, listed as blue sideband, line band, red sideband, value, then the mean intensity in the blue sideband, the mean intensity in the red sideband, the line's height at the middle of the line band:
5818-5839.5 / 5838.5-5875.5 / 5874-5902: -1.5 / 68.8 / 58.9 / 64.1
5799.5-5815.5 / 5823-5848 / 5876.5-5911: -2.1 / 65.9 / 59.6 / 63.9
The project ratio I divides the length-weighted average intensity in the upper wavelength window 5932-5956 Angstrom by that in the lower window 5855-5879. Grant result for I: 1.1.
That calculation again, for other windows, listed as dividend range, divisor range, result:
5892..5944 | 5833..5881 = 0.97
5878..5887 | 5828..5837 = 0.93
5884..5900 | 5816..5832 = 0.81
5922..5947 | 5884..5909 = 1.20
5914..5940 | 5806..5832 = 1.02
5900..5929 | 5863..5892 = 1.05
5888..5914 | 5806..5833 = 0.87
